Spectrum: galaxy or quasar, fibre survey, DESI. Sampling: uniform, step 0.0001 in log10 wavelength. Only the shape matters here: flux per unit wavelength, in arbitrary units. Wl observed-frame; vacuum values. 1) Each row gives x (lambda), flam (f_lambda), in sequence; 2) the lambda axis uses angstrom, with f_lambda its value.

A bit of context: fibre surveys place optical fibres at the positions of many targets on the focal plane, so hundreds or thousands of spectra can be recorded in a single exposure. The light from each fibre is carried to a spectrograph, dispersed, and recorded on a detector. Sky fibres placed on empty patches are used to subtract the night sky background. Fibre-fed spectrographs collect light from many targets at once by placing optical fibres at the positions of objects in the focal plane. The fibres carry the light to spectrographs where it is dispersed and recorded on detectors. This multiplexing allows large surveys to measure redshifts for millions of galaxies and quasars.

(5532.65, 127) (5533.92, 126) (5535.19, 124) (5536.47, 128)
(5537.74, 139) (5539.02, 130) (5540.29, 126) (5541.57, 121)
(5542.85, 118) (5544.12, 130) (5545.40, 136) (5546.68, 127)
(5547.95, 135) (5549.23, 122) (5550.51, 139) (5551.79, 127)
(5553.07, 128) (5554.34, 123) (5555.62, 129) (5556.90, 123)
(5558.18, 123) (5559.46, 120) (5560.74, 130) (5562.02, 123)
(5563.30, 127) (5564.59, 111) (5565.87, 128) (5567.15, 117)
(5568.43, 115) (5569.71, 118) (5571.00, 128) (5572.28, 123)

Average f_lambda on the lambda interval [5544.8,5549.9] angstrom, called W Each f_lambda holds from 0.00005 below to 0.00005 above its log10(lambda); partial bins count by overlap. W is 130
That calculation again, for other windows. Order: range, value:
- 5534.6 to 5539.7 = 130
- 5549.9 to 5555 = 129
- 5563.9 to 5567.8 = 119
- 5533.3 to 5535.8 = 125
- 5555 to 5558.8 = 125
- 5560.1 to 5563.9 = 127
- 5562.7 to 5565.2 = 119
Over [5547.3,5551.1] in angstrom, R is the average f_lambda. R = 132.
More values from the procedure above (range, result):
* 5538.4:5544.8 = 125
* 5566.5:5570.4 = 117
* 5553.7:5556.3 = 126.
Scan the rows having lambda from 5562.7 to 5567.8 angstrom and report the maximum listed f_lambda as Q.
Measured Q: 128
